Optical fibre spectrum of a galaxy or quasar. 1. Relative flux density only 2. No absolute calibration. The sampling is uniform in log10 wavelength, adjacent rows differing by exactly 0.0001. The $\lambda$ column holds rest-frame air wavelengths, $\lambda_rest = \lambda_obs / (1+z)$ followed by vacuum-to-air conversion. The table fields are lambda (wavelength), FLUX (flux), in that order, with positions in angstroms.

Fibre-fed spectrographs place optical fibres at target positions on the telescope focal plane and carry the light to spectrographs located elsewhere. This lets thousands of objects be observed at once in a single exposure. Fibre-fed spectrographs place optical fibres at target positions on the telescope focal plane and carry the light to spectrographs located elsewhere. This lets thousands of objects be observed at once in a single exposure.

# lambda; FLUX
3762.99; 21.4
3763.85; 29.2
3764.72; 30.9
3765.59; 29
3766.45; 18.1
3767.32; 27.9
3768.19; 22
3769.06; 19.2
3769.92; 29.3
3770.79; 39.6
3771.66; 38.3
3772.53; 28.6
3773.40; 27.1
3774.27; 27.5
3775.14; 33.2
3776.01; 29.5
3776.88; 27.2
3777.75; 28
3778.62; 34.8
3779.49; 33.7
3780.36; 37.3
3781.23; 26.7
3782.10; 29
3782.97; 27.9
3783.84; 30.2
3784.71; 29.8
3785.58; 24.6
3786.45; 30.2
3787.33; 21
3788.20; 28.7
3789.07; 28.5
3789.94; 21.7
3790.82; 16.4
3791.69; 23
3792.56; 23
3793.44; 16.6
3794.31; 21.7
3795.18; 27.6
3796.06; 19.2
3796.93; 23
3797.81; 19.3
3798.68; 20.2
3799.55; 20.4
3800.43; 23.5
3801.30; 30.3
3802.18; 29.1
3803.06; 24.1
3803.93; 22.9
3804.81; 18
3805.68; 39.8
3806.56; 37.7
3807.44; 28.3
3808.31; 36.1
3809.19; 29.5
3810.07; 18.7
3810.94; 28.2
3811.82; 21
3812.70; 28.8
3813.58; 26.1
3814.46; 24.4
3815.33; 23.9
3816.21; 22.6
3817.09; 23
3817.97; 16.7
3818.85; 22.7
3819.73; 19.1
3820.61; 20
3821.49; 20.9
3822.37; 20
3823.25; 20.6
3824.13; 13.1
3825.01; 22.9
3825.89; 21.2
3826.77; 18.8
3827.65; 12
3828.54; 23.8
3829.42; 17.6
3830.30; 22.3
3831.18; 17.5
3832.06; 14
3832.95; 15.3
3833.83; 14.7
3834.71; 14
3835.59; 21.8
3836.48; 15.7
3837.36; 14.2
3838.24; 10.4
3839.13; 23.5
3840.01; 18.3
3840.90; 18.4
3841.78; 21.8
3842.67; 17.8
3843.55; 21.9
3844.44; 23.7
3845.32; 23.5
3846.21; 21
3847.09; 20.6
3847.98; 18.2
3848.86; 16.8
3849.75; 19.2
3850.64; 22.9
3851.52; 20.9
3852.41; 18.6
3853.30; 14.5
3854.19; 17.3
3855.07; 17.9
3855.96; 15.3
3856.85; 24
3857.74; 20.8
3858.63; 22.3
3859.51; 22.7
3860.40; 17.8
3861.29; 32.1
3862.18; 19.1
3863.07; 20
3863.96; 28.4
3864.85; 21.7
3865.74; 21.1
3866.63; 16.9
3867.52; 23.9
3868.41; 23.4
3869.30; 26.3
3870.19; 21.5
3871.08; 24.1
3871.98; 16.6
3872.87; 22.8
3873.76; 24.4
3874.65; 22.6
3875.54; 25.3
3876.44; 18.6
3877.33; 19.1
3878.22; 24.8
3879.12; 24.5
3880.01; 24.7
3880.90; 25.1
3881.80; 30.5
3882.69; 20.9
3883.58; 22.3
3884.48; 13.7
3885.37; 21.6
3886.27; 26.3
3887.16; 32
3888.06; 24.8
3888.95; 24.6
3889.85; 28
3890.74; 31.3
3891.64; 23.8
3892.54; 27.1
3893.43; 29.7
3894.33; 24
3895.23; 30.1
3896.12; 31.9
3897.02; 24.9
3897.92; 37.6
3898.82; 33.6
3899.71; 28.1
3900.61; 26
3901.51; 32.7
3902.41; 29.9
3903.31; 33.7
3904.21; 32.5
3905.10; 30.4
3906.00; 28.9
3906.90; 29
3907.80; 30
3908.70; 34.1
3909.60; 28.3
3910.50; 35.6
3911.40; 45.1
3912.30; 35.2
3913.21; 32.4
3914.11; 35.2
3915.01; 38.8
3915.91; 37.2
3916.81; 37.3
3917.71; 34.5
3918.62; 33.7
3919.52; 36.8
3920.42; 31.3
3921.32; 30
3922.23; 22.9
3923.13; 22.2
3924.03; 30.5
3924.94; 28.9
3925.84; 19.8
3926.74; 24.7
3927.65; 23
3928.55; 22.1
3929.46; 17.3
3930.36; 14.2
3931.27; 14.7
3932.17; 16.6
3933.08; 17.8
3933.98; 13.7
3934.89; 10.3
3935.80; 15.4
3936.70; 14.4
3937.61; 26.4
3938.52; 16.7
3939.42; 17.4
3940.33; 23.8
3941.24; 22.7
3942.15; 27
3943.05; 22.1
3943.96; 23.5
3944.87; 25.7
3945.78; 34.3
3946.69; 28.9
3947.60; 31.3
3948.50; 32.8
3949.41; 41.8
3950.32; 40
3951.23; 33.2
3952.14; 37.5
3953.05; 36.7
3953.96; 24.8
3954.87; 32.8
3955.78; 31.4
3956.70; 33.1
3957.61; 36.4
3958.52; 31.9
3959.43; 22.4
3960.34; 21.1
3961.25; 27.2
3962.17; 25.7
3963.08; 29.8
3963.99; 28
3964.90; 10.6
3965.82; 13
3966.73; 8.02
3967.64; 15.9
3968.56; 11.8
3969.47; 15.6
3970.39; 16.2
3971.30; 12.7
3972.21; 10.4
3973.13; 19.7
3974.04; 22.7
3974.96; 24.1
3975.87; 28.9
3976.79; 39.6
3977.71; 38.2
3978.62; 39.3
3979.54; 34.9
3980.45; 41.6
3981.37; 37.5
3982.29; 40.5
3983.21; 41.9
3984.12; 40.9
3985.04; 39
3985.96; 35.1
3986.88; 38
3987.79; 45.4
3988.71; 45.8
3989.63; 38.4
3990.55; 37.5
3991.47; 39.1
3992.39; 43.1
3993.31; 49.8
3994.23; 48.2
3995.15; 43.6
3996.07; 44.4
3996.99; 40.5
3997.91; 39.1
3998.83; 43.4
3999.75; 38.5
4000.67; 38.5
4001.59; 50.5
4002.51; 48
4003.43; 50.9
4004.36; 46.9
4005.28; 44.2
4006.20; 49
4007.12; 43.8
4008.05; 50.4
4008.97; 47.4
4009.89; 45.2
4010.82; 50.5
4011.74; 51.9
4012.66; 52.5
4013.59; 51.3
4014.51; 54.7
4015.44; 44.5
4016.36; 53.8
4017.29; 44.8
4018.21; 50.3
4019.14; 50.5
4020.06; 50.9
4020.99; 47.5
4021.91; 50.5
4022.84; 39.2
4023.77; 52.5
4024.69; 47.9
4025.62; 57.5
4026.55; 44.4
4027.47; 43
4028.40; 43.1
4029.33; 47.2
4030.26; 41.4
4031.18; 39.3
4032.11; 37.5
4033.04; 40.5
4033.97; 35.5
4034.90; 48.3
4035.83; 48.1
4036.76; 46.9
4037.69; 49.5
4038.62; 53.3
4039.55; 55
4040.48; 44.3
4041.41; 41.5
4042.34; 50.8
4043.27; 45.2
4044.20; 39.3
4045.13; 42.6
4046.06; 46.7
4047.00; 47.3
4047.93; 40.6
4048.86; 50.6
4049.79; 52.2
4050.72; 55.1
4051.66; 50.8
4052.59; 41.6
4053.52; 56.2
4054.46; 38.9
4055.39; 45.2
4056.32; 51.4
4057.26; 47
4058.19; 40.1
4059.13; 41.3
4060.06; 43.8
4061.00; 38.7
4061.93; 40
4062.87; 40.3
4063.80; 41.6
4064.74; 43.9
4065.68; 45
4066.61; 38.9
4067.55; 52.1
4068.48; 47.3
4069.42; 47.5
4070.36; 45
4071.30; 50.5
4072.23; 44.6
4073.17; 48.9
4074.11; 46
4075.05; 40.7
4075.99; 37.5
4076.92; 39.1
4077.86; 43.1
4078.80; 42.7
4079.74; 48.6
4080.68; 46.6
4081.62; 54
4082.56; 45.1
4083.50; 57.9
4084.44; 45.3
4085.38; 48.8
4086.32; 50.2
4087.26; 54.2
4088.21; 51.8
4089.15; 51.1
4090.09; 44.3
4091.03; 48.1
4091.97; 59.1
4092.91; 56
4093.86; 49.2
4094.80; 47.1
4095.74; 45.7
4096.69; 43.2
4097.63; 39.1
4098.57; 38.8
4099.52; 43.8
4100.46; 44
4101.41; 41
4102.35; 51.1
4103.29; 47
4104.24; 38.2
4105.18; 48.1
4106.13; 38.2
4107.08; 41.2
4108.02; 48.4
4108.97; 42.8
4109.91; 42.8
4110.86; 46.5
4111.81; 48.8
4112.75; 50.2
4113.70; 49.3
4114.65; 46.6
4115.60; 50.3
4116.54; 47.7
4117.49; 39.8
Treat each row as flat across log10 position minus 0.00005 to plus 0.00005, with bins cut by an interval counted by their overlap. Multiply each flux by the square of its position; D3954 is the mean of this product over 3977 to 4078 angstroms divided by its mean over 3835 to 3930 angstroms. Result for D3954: 1.9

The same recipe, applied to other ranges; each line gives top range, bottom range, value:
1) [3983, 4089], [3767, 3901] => 2.15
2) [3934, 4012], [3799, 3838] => 1.61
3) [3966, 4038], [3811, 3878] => 2.16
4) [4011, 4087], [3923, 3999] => 1.69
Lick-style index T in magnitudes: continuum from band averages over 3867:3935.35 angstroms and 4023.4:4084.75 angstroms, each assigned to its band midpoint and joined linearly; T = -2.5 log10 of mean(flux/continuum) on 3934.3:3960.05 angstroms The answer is 0.18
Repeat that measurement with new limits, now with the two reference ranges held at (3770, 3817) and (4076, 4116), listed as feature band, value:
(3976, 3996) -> -0.03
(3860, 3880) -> 0.38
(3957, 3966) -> 0.45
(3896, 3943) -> 0.27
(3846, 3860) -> 0.49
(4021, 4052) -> -0.08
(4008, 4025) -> -0.19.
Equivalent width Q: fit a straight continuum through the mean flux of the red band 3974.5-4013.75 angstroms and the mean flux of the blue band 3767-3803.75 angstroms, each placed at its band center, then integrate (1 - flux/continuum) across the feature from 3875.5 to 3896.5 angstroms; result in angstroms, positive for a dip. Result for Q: 5.6 angstroms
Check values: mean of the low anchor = 26.6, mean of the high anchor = 42.7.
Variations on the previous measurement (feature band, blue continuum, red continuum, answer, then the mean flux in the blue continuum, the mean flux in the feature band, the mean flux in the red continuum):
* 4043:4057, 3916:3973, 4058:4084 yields -1.89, 24.4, 46.9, 44.7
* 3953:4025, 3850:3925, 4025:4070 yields 2.69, 26.6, 37.5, 45.4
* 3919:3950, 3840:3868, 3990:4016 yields 9.64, 20.6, 23.7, 46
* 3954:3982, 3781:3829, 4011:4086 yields 9.72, 23.9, 25.4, 46.3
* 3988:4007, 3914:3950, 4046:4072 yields -4.30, 25.4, 44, 45.7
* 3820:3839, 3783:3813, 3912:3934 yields 5.90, 25.3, 17.8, 27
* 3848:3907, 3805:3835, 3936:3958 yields 2.29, 22.2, 24.3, 28.8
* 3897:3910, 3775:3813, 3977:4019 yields 1.88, 26.5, 30.9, 44.3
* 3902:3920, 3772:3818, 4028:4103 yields 0.42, 26.3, 33.9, 46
